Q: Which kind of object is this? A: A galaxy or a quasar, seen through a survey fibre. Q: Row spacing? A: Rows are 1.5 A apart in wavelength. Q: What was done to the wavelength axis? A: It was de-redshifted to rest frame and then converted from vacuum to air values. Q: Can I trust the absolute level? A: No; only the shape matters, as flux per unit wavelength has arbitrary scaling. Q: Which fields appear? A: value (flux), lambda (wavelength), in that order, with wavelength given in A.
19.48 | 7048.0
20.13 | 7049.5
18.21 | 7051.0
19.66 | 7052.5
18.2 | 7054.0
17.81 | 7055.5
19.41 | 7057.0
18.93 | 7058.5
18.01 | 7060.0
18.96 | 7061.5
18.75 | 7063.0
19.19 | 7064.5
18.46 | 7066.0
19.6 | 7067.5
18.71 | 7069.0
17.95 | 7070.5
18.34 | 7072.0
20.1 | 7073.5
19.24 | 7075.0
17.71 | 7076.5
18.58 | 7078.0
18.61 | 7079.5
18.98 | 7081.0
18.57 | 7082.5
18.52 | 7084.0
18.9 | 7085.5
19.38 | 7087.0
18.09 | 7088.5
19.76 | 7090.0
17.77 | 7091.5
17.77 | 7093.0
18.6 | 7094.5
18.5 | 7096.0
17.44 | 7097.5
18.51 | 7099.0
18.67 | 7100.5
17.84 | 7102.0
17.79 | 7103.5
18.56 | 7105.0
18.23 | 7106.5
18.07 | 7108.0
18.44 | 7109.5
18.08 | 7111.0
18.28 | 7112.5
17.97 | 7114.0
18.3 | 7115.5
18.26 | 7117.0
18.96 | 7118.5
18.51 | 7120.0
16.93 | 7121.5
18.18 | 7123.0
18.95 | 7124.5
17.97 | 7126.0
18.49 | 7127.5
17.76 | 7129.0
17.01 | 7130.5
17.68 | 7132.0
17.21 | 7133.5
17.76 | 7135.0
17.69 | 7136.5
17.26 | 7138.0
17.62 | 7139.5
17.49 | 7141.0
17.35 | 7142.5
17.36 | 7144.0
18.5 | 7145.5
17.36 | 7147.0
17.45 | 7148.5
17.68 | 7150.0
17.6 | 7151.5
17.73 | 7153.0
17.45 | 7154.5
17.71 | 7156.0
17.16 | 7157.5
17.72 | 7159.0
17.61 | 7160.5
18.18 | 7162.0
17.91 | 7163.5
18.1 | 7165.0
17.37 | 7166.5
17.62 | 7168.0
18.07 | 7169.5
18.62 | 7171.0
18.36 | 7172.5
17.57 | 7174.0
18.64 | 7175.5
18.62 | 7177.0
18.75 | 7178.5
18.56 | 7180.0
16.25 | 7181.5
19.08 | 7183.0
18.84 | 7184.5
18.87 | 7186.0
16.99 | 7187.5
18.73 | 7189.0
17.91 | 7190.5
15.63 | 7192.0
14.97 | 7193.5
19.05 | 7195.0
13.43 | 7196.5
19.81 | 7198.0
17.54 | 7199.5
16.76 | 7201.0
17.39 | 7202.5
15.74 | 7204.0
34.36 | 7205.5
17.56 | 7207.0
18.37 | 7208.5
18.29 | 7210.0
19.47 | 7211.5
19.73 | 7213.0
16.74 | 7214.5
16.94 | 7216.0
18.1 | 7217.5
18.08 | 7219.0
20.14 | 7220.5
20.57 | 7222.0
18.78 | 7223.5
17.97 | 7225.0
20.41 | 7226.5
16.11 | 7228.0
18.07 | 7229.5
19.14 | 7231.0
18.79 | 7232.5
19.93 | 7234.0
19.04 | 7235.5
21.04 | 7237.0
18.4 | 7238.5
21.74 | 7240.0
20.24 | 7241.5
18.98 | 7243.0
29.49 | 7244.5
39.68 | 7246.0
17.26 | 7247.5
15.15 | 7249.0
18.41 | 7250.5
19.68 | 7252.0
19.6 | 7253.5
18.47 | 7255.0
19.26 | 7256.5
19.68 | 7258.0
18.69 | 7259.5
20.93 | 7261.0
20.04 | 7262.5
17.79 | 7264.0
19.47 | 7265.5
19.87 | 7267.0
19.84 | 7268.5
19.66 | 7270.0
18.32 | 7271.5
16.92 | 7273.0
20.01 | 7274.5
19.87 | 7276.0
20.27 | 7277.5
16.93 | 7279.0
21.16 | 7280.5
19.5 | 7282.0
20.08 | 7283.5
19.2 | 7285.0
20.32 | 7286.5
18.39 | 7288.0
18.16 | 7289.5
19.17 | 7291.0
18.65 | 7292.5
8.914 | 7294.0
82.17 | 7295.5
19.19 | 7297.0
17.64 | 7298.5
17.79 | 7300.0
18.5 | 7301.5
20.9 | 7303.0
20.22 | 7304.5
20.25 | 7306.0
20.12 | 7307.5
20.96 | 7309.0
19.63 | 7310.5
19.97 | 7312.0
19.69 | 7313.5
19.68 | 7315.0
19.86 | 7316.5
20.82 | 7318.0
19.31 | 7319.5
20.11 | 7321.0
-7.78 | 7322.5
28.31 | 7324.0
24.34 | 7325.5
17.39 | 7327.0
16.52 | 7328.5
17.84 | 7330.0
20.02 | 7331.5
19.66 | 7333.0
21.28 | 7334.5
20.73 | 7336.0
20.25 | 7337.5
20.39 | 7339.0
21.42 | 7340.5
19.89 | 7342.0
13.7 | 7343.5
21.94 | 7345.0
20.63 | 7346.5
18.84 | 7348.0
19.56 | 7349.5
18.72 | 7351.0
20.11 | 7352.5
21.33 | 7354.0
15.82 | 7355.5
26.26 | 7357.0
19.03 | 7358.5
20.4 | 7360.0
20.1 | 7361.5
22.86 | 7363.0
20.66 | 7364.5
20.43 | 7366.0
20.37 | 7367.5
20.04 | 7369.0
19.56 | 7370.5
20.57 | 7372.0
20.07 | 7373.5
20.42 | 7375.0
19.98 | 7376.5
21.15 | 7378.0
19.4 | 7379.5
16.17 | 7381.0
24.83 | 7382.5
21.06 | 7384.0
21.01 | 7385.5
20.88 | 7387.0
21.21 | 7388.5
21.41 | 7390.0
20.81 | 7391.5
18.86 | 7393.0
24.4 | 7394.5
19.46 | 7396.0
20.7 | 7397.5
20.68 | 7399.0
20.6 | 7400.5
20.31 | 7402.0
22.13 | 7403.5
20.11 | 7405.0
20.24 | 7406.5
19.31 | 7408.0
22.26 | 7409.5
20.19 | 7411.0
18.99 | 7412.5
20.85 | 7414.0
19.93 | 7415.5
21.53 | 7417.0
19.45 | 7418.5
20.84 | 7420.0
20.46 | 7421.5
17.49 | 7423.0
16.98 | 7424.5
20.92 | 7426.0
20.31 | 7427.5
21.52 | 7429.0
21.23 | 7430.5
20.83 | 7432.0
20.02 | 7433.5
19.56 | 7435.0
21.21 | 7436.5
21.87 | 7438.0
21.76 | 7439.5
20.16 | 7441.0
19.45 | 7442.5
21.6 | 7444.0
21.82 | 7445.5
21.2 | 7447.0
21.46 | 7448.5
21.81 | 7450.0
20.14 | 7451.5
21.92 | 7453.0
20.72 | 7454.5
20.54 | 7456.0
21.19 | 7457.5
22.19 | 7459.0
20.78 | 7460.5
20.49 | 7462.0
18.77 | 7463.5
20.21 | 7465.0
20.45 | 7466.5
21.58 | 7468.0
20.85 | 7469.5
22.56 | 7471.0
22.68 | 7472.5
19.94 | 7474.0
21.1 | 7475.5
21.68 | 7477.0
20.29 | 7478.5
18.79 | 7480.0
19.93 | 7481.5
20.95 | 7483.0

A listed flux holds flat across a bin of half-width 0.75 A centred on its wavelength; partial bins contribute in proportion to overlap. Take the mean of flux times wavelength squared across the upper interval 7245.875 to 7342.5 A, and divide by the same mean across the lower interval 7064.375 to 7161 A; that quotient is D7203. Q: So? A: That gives 1.2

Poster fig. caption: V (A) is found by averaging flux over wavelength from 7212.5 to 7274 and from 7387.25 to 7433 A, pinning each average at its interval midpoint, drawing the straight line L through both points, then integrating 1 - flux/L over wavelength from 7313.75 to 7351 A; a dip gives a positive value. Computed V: 2.1 A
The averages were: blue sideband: 19.7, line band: 19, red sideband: 20.5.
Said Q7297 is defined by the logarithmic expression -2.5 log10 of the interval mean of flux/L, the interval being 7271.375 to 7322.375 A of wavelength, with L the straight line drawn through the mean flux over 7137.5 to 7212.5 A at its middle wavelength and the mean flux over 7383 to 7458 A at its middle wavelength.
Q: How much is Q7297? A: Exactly -0.070 mag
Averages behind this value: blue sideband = 18.1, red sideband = 20.7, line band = 20.6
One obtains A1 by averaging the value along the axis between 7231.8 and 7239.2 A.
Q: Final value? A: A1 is 19.5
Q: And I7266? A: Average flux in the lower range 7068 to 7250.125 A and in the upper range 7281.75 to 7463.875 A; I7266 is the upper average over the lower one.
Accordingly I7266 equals 1.1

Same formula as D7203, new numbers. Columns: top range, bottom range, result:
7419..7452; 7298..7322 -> 1.09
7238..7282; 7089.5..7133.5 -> 1.16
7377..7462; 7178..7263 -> 1.13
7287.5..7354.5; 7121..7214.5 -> 1.18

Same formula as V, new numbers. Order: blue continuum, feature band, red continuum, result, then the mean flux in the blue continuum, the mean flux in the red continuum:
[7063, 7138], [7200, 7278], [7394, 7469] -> -1.64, 18.3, 20.6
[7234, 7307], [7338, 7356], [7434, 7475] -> 1.31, 20.9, 21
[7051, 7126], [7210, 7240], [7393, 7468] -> 0.74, 18.5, 20.6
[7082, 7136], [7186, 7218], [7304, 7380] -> 0.87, 18.2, 19.7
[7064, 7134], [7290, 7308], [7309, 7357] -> -4.29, 18.4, 19.2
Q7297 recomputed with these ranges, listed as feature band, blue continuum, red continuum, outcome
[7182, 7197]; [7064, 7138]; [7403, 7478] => 0.093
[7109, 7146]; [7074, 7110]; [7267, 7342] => 0.050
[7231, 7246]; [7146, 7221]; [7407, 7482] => -0.164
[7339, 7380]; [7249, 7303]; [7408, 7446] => 0.019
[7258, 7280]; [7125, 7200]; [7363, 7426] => -0.015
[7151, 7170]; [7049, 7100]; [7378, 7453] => 0.086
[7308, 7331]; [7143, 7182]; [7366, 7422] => 0.068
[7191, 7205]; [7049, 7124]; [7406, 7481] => 0.129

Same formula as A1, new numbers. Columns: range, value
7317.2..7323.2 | 13.3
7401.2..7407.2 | 20.7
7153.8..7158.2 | 17.4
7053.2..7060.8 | 18.5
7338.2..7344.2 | 18.9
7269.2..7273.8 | 18.3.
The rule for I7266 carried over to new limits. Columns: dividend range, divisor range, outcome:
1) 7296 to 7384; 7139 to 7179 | 1.11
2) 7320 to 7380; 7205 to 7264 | 0.98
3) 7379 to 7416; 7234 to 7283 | 1.02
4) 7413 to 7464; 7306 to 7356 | 1.08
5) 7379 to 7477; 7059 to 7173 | 1.14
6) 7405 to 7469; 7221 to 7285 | 1.03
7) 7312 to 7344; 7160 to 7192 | 1.04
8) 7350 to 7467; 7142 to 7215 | 1.14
